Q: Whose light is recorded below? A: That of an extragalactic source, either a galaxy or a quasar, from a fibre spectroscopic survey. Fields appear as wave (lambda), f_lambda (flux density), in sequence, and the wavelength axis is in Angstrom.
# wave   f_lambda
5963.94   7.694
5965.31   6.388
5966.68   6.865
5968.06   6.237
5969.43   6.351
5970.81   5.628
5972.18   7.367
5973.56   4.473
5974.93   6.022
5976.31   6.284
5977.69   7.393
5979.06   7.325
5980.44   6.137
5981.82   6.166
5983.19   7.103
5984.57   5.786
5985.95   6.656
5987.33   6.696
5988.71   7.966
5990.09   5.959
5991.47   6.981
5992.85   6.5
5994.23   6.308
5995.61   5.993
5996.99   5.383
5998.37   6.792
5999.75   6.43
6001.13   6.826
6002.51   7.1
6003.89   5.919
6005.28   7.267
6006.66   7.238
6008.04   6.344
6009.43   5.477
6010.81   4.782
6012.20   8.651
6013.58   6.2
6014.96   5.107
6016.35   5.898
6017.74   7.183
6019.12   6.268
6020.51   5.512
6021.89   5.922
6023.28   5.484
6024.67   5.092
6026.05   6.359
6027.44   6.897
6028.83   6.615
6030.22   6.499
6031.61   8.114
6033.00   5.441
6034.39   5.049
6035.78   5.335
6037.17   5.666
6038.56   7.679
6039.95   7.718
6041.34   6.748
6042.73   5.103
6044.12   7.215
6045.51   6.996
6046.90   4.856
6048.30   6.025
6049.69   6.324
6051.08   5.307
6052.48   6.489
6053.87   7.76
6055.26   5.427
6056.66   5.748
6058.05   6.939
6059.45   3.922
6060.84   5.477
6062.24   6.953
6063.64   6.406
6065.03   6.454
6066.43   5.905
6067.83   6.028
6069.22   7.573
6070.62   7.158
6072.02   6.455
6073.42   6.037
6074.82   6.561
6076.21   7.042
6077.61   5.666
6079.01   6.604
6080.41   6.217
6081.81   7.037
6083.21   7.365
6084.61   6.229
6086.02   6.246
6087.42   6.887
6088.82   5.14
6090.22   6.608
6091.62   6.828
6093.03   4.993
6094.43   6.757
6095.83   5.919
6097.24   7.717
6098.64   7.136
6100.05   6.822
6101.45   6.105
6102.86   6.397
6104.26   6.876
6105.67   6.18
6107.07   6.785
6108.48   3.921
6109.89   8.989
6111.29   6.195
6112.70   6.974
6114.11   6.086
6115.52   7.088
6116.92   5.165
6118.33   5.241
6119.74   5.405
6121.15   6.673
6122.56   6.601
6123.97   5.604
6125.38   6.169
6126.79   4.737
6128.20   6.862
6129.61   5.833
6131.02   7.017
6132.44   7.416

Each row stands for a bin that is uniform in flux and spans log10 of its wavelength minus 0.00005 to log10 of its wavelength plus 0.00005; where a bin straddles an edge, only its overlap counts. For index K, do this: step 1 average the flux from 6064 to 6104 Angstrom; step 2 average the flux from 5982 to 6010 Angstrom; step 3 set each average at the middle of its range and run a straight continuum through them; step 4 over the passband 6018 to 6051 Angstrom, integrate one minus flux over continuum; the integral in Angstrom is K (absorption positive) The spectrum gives 1.6 Angstrom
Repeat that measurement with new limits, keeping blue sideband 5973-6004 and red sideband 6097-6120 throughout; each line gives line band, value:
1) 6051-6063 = 0.7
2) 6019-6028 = 0.8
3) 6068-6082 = -0.4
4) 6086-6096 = 0.4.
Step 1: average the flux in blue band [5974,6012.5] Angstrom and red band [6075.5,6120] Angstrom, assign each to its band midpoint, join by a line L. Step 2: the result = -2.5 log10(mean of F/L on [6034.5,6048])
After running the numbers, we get 0.03 mag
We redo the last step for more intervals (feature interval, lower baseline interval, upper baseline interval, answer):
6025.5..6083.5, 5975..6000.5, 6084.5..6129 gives 0.01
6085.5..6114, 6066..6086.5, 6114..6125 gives -0.04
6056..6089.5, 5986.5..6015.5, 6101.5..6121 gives 0.00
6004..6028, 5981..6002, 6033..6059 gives 0.03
